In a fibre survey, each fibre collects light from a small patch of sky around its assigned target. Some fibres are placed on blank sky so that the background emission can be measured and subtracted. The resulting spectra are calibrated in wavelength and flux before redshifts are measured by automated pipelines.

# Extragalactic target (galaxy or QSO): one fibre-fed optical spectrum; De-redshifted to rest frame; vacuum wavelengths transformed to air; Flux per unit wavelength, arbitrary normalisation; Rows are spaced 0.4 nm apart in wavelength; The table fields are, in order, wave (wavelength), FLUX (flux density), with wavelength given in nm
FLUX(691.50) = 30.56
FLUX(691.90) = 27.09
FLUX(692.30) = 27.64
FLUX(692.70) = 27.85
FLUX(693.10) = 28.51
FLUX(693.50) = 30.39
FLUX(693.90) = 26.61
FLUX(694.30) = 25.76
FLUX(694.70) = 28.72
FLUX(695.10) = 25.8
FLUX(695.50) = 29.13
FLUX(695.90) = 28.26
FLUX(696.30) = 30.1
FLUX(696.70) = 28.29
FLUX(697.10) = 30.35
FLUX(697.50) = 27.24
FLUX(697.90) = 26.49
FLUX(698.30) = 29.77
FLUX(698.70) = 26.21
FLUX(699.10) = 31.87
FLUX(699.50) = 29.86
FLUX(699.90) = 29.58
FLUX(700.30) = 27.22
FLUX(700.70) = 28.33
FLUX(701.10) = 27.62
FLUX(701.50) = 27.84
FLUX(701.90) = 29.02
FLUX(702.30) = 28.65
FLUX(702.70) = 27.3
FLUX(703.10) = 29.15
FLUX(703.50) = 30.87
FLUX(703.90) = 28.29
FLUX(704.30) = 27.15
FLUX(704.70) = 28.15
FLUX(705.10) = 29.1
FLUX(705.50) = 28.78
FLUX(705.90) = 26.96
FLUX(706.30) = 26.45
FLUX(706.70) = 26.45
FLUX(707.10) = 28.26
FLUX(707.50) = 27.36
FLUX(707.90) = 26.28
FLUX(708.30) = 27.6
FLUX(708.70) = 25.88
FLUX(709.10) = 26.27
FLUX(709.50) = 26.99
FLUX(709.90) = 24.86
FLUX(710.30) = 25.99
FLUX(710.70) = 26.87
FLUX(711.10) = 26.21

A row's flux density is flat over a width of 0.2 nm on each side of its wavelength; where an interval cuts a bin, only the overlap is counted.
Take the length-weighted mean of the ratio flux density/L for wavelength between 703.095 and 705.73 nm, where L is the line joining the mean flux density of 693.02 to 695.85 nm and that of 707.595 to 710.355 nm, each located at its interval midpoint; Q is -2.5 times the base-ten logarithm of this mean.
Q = -0.076 mag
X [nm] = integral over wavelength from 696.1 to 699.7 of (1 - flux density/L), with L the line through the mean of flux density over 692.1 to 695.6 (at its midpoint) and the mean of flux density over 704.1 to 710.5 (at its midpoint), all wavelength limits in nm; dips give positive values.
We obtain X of -0.18 nm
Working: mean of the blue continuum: 27.8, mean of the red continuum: 27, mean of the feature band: 28.9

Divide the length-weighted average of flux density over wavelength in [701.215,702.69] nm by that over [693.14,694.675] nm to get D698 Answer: 1.02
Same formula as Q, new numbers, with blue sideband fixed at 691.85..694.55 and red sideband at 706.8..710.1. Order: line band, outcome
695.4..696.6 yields -0.059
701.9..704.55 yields -0.060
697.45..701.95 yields -0.045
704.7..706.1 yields -0.054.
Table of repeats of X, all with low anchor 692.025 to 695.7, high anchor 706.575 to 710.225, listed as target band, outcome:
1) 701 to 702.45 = -0.06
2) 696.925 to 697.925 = -0.03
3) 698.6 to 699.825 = -0.10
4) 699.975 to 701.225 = -0.03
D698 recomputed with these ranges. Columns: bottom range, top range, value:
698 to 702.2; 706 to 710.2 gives 0.93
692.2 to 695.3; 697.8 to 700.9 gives 1.04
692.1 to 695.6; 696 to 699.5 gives 1.04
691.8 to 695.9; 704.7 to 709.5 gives 0.98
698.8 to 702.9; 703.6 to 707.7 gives 0.97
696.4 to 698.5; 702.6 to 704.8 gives 1.00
